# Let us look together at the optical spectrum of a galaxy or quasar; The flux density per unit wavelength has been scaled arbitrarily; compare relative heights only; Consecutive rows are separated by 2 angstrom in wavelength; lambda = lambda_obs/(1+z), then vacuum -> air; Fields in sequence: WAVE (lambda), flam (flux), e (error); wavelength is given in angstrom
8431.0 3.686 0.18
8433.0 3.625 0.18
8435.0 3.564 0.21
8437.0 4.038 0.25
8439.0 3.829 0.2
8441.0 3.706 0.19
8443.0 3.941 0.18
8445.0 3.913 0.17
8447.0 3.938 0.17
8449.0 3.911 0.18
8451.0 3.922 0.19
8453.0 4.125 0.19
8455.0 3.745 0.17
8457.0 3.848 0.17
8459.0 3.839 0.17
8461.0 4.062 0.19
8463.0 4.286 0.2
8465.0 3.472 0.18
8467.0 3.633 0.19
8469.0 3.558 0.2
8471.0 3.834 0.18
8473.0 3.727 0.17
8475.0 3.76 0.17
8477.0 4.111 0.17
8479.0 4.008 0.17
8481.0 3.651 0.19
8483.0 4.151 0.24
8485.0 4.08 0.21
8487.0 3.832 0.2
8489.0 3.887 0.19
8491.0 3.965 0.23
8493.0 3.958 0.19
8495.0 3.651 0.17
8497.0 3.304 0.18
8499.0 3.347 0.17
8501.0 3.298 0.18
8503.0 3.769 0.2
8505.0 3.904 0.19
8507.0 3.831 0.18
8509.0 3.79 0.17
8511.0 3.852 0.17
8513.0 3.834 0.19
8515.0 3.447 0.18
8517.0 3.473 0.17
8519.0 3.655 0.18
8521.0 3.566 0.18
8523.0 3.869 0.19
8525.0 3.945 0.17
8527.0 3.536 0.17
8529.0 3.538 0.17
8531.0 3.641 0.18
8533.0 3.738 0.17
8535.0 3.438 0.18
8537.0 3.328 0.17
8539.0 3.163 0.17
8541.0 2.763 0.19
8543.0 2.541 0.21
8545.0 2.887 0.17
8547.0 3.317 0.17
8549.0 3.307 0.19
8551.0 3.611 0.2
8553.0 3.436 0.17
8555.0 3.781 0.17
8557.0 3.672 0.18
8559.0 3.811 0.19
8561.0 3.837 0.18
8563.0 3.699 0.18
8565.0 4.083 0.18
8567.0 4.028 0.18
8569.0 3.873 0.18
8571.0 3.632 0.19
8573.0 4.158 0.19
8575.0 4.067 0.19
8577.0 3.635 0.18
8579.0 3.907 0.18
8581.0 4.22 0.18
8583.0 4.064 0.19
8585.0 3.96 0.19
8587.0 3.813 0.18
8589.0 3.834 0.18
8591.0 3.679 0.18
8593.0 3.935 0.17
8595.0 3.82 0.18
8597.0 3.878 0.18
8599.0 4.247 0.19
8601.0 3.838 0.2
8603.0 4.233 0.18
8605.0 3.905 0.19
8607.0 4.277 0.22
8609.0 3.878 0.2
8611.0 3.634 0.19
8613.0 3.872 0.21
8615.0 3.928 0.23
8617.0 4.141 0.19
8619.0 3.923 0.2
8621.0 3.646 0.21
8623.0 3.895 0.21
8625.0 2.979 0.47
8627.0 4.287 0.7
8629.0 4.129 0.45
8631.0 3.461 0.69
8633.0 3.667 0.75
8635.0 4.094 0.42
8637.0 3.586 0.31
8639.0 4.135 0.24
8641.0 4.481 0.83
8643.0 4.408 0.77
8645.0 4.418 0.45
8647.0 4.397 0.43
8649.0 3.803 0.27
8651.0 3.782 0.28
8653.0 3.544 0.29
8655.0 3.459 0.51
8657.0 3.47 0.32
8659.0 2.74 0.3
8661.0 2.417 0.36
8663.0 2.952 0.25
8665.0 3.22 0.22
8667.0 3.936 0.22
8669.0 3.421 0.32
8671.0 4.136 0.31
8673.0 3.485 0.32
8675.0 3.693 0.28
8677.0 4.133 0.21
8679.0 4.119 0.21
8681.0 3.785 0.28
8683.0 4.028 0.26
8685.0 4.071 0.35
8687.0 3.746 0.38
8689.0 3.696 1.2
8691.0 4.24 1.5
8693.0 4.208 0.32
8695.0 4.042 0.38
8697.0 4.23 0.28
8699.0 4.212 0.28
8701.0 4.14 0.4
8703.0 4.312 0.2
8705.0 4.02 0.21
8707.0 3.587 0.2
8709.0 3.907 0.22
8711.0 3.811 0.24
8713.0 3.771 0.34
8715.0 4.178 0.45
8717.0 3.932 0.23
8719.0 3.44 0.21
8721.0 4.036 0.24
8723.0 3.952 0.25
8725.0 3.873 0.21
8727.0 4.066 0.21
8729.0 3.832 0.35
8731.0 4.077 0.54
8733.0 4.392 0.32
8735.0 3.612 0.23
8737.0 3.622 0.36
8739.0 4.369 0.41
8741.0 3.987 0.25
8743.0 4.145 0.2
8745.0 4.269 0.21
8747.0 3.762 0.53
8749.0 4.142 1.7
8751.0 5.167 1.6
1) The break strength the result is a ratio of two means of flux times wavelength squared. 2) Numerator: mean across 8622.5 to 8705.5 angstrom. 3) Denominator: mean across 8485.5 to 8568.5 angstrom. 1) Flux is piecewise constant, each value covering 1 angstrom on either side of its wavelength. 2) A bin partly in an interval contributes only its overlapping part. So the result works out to 1.10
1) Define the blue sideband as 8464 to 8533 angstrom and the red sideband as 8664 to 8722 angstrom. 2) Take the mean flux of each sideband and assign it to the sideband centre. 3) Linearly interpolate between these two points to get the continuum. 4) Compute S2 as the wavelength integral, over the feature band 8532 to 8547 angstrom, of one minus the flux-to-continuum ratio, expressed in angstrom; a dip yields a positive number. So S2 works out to 2.52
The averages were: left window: 3.73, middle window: 3.14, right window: 3.92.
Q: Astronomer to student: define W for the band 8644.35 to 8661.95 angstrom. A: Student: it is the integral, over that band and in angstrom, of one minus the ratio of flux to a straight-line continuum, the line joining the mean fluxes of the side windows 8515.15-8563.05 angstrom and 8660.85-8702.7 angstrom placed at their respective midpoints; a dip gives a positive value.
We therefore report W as 1.0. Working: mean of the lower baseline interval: 3.48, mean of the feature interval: 3.55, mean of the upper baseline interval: 3.84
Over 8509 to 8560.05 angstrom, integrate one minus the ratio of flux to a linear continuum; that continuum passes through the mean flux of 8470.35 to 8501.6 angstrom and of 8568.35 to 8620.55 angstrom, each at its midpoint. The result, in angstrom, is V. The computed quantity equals 4.8 angstrom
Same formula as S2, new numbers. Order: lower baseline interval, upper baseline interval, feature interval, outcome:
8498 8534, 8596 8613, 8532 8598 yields 3.1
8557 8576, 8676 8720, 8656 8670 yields 2.8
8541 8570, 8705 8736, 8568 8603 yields -3.1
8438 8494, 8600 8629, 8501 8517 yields 0.7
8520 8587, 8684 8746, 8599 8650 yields -2.3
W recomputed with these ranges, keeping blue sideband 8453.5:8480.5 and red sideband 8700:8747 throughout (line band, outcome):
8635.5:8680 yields 2.4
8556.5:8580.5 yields 0.1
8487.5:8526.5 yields 1.6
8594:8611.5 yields -0.3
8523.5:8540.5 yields 1.5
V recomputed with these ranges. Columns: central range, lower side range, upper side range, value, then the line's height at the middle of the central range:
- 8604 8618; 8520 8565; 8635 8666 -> -1.3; 3.6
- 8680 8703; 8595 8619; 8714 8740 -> -0.5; 3.96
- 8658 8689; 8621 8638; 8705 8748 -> 2.0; 3.84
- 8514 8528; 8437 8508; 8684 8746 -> 0.8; 3.86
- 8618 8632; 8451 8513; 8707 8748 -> 0.5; 3.89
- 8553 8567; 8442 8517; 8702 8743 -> 0.2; 3.86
